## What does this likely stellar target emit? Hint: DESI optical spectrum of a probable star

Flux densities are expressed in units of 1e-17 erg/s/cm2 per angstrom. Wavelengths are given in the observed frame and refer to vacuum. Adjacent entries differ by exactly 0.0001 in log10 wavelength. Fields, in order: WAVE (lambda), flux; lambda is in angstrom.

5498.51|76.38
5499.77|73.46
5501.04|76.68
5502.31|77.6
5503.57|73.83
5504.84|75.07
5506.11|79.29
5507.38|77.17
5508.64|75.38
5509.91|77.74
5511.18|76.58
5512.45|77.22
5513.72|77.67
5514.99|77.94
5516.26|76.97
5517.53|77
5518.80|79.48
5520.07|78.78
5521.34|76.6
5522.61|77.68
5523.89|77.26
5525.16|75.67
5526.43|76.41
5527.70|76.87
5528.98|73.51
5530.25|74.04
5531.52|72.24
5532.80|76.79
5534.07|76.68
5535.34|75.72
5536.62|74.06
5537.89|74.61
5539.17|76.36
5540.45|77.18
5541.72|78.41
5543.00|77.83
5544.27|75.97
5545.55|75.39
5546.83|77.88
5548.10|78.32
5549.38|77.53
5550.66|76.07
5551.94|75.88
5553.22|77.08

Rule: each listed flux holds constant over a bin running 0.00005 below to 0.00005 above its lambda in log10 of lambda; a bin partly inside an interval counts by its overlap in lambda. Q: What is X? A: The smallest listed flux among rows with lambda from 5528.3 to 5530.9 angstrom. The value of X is 73.51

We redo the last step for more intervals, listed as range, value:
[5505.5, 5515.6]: 75.38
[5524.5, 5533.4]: 72.24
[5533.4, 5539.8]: 74.06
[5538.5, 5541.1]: 76.36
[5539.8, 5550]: 75.39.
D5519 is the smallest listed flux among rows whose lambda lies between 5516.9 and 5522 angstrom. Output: 76.6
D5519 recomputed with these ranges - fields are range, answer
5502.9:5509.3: 73.83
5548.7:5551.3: 76.07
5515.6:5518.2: 76.97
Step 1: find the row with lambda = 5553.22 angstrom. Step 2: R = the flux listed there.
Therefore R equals 77.08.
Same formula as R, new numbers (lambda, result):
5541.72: 78.41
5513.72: 77.67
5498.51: 76.38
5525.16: 75.67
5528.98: 73.51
